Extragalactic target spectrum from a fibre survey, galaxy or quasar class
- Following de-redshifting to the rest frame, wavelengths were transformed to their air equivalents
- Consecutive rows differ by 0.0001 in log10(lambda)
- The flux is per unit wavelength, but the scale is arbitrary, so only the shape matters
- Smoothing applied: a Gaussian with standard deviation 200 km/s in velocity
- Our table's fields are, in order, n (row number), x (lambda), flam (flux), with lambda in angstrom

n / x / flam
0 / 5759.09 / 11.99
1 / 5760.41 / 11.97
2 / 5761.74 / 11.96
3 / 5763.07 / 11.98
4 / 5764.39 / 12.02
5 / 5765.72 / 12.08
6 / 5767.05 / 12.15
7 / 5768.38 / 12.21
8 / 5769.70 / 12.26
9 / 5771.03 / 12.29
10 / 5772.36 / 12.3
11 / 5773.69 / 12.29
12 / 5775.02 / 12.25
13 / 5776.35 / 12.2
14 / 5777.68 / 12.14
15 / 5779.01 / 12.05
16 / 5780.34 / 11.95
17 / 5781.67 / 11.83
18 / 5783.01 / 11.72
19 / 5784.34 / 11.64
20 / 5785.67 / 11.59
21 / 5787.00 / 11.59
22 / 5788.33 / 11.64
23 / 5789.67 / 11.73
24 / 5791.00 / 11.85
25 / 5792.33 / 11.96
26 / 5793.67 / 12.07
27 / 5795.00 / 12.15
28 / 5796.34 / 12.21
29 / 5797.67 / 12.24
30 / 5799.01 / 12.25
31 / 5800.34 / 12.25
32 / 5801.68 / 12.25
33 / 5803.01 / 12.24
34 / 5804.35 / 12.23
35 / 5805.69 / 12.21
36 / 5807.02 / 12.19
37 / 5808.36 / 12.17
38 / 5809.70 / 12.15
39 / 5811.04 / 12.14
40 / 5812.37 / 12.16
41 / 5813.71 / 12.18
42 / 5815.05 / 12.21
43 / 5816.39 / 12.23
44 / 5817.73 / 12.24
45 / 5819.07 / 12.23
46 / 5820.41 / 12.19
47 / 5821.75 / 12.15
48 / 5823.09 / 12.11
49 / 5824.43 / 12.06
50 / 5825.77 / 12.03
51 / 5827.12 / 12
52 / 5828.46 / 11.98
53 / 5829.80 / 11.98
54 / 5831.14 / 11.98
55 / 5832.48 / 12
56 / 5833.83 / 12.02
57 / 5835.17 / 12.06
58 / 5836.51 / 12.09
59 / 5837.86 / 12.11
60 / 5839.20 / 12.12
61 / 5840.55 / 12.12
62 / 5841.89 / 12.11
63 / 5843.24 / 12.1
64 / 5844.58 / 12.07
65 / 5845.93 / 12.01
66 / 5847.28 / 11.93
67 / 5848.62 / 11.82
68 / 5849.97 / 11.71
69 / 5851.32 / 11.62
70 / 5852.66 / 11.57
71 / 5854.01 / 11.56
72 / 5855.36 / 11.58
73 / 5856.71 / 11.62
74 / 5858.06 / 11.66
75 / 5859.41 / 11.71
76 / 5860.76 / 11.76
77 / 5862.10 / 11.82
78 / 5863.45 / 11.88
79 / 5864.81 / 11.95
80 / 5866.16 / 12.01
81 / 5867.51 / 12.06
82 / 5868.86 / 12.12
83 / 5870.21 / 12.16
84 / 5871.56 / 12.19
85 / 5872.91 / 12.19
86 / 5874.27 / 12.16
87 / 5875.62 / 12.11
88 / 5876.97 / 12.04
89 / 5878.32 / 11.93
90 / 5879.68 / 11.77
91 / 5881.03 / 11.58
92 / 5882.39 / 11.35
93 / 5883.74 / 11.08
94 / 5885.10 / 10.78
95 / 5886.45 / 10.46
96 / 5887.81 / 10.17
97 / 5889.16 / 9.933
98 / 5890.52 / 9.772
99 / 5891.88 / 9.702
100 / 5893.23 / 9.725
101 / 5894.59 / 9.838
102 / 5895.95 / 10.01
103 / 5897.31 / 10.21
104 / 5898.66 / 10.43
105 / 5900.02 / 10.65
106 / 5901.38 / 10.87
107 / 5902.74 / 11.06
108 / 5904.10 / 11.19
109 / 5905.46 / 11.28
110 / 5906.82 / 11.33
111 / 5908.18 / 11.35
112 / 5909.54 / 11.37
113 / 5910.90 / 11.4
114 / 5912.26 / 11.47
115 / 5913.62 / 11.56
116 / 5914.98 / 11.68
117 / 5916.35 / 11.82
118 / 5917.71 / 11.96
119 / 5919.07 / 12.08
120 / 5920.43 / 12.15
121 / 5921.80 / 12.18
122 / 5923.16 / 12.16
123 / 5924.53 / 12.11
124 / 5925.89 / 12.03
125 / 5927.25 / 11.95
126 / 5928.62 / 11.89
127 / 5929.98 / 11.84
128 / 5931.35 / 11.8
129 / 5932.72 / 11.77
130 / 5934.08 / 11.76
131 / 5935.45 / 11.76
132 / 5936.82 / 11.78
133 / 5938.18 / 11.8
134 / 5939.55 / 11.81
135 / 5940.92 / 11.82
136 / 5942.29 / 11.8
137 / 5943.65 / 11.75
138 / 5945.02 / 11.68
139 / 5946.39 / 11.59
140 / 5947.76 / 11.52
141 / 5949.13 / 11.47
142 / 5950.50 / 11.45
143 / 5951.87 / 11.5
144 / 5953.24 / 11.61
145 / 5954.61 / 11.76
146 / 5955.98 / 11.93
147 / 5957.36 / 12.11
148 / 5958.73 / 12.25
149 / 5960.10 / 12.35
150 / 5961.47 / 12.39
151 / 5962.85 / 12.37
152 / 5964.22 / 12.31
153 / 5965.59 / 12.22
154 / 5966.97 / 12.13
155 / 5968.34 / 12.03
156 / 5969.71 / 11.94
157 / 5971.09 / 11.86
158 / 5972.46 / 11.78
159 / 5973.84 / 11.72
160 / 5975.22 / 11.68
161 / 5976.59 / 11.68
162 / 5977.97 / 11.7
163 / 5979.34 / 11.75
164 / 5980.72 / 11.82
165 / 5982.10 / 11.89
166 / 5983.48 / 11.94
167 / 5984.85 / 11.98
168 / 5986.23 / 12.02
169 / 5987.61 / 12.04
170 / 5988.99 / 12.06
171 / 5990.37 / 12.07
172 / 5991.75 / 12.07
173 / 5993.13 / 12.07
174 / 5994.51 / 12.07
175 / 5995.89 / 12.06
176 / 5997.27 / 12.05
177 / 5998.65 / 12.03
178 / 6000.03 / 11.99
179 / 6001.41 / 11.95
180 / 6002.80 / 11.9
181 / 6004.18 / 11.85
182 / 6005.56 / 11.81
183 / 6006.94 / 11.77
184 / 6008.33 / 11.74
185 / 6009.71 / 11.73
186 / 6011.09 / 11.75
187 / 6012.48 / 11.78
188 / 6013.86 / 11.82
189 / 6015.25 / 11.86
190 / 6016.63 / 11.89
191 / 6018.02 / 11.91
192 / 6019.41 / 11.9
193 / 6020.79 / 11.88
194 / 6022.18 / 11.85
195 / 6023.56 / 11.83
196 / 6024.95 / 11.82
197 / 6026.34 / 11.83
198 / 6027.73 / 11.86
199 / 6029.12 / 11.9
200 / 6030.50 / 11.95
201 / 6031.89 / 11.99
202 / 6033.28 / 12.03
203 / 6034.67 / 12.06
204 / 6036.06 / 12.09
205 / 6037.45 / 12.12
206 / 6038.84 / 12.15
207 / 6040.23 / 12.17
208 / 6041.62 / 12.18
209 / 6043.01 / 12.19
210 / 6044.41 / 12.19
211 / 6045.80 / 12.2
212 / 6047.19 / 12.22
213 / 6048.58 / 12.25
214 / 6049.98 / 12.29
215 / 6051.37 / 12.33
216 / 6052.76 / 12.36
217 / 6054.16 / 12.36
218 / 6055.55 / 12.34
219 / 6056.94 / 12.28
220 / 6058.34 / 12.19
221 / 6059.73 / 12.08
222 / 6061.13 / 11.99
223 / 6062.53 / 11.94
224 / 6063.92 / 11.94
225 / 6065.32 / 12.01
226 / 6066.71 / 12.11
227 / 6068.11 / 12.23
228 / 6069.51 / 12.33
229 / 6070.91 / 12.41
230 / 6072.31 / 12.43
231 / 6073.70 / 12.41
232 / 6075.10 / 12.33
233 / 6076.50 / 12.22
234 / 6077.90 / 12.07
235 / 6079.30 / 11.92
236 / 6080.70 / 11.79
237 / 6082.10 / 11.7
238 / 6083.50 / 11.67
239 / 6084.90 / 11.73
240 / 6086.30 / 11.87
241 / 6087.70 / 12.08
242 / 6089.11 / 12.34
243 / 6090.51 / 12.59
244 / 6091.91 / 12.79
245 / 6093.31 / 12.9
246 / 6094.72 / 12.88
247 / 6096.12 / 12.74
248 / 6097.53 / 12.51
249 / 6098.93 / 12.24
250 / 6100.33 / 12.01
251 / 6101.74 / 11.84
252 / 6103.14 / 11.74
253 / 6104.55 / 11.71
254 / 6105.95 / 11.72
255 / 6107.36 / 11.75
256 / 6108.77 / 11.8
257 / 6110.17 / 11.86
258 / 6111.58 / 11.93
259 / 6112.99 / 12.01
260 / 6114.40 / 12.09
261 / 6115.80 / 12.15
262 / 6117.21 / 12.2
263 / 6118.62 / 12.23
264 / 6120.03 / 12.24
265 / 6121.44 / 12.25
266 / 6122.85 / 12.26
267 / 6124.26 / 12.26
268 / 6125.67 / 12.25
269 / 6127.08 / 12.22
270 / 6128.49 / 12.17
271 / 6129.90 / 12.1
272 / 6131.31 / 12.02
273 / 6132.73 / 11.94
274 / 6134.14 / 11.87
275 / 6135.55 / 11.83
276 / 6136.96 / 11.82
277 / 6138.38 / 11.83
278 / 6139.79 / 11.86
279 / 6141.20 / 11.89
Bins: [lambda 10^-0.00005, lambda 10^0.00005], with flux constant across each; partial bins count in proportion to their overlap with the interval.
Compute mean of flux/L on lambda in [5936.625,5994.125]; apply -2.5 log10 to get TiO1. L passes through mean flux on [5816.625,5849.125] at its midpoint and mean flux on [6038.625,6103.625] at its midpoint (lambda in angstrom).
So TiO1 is 0.02 mag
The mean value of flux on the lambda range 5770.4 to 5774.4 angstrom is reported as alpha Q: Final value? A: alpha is 12.3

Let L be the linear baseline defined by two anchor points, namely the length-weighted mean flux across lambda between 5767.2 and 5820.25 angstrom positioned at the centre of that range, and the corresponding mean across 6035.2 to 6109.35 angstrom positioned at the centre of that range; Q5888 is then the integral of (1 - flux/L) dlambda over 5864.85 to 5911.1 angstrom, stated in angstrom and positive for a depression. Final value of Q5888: 3.75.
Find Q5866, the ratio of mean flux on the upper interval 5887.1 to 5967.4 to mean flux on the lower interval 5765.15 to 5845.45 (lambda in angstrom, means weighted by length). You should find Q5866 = 0.95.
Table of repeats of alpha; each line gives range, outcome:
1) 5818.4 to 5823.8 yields 12.2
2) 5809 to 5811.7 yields 12.1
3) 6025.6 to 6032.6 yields 11.9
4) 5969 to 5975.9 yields 11.8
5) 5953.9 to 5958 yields 11.9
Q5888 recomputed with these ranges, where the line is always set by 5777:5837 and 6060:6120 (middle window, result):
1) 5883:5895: 1.9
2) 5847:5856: 0.3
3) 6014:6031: 0.3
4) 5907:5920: 0.5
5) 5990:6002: 0.1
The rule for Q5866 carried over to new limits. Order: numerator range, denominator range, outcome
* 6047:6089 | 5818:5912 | 1.05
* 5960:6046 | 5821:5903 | 1.04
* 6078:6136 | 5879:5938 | 1.08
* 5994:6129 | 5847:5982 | 1.04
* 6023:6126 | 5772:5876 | 1.01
